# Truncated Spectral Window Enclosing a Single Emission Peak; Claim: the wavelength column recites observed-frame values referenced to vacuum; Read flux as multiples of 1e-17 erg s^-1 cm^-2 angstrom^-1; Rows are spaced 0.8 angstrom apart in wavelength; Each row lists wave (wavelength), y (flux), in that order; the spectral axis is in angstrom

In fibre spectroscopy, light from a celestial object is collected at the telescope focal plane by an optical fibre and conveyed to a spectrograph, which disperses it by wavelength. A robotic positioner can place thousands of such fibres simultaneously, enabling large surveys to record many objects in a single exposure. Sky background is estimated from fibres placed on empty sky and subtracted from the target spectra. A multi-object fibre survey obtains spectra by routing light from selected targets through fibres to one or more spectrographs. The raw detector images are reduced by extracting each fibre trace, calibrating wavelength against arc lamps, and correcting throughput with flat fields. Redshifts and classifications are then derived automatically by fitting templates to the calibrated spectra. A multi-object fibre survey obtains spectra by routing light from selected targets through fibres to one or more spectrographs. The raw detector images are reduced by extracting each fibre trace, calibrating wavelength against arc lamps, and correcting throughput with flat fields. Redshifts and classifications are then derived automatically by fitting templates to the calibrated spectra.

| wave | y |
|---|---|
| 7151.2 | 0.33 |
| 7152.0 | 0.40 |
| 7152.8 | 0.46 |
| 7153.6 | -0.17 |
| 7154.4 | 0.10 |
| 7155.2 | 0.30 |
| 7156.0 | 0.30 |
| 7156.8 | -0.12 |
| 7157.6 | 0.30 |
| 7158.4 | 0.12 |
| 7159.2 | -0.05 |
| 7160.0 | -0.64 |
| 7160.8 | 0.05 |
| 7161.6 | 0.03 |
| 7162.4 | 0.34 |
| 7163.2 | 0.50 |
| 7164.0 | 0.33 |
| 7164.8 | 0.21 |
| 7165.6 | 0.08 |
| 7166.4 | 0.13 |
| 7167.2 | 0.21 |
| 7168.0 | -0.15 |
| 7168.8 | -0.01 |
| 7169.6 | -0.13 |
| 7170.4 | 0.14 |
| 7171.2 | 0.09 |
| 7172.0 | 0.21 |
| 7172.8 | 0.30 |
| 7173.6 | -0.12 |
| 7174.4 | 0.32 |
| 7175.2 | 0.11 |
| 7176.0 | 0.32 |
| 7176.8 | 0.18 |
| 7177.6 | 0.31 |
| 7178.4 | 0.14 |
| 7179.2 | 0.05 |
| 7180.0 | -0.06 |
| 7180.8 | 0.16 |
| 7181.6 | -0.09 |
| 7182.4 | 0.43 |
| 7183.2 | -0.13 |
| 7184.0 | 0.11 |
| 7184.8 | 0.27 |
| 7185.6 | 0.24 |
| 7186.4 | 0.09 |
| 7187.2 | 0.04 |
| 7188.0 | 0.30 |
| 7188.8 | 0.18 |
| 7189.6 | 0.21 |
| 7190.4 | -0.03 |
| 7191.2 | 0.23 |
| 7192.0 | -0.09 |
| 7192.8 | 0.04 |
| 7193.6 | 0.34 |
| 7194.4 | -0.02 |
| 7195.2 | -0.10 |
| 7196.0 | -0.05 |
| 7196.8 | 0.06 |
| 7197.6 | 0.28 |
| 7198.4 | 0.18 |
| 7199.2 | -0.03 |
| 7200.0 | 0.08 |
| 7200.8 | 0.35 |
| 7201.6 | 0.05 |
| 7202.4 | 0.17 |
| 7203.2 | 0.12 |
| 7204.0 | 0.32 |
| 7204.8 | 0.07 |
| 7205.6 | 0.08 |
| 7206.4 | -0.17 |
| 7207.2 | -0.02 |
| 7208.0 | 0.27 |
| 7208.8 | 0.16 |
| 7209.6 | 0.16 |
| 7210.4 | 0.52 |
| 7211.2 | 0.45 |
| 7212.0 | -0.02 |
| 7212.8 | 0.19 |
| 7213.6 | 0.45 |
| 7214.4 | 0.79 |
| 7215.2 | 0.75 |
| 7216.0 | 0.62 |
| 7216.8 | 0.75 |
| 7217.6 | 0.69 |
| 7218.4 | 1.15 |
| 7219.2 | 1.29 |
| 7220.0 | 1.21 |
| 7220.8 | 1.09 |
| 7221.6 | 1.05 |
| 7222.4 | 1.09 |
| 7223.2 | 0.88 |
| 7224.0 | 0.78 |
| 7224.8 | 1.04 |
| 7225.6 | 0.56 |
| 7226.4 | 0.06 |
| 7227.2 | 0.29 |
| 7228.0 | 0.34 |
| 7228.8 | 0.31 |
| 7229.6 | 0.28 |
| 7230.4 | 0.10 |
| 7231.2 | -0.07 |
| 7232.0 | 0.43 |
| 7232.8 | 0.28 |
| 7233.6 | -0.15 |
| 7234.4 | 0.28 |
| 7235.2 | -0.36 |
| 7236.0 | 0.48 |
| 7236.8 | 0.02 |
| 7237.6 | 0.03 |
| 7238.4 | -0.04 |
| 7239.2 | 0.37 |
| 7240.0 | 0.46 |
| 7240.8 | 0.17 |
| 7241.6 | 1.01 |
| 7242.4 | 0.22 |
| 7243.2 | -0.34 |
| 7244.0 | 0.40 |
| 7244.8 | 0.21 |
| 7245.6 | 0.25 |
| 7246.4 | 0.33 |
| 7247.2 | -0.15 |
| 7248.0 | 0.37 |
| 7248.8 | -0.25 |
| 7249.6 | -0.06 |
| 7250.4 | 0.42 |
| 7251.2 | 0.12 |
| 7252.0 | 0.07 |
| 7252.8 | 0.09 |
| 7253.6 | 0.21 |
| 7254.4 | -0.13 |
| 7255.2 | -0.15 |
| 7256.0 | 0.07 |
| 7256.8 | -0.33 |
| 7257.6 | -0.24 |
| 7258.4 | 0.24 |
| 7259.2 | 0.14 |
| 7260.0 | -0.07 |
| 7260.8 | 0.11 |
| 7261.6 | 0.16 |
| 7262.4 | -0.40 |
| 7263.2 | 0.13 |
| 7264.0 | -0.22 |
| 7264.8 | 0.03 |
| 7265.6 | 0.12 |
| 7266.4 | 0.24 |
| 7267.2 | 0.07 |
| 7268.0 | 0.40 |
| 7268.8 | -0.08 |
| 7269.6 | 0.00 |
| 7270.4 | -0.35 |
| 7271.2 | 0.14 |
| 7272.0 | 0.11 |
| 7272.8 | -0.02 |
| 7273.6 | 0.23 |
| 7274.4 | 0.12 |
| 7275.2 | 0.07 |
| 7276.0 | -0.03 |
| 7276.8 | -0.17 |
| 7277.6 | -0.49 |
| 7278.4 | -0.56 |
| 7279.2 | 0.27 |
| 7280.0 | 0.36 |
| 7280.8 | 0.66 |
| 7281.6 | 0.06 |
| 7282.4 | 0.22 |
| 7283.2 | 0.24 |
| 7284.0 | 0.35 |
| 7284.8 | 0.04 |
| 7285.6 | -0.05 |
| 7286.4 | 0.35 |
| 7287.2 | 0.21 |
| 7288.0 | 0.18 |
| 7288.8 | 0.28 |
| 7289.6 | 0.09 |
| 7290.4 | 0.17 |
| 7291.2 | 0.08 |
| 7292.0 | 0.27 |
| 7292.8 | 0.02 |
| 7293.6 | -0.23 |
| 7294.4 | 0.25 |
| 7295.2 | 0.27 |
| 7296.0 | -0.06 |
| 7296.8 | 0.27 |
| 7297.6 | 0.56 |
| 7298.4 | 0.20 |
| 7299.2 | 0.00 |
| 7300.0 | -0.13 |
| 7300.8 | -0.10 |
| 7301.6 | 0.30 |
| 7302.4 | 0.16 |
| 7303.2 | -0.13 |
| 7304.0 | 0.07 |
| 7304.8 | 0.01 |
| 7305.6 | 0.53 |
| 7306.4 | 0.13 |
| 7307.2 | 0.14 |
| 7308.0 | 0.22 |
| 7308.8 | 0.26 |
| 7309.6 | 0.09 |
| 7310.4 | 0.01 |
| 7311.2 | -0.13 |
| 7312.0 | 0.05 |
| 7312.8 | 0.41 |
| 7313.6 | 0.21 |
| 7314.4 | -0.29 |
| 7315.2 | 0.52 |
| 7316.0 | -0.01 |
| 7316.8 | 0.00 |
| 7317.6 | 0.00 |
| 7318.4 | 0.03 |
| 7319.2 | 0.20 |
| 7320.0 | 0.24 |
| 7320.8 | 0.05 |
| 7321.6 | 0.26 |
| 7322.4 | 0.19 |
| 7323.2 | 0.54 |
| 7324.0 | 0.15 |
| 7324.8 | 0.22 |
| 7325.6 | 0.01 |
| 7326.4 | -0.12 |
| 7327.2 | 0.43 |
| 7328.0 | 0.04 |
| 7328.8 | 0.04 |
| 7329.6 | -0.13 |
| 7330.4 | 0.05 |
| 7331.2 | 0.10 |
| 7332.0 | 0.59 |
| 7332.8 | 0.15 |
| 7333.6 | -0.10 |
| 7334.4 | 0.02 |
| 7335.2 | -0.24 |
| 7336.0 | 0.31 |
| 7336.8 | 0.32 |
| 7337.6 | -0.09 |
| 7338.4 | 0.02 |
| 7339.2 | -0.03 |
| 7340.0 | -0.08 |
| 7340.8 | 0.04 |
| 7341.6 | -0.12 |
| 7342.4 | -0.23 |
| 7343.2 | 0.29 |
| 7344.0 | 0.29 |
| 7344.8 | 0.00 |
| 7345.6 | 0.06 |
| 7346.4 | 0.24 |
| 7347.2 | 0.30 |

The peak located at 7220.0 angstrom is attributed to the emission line [O II] 3727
